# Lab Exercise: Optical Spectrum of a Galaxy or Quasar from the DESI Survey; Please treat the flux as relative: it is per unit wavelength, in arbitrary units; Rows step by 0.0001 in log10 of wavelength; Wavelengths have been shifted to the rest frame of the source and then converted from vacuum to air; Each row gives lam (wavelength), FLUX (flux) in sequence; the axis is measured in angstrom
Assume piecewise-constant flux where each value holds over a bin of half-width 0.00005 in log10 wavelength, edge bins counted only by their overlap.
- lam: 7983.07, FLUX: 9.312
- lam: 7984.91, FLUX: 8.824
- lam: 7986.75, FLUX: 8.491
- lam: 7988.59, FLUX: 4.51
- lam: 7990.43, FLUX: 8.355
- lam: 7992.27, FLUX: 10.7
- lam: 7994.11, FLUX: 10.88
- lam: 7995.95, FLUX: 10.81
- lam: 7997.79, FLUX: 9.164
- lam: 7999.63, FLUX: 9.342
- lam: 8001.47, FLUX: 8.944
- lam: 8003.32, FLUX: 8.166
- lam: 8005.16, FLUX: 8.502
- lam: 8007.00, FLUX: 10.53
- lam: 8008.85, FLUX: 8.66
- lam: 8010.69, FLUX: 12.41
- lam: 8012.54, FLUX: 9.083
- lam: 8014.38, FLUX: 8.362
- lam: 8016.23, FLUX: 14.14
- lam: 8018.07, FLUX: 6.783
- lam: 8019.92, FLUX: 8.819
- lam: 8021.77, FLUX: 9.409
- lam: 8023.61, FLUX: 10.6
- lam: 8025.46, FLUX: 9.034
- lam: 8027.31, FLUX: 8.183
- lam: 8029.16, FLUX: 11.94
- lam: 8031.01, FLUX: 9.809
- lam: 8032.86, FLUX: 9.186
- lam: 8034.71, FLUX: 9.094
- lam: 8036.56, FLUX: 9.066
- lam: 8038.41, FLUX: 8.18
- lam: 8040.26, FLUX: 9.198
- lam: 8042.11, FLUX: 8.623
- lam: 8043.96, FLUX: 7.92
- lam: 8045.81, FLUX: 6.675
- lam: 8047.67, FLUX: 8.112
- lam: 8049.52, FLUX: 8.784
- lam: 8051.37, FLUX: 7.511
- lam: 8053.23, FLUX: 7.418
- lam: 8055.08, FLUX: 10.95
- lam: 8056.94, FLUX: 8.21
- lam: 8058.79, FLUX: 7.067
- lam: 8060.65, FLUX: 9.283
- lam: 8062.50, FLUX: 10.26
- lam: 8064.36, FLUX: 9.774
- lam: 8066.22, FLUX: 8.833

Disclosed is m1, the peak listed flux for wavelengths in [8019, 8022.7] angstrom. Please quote 9.409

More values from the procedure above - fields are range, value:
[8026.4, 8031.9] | 11.94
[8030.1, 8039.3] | 9.809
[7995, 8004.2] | 10.81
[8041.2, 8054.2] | 8.784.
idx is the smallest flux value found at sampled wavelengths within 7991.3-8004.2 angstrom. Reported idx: 8.166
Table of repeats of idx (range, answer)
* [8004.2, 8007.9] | 8.502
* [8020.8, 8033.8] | 8.183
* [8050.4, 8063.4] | 7.067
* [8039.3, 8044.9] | 7.92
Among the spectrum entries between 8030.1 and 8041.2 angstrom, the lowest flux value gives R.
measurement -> 8.18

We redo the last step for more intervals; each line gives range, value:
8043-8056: 6.675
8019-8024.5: 8.819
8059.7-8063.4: 9.283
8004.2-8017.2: 8.362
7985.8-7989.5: 4.51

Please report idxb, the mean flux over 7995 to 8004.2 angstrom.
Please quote 9.29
